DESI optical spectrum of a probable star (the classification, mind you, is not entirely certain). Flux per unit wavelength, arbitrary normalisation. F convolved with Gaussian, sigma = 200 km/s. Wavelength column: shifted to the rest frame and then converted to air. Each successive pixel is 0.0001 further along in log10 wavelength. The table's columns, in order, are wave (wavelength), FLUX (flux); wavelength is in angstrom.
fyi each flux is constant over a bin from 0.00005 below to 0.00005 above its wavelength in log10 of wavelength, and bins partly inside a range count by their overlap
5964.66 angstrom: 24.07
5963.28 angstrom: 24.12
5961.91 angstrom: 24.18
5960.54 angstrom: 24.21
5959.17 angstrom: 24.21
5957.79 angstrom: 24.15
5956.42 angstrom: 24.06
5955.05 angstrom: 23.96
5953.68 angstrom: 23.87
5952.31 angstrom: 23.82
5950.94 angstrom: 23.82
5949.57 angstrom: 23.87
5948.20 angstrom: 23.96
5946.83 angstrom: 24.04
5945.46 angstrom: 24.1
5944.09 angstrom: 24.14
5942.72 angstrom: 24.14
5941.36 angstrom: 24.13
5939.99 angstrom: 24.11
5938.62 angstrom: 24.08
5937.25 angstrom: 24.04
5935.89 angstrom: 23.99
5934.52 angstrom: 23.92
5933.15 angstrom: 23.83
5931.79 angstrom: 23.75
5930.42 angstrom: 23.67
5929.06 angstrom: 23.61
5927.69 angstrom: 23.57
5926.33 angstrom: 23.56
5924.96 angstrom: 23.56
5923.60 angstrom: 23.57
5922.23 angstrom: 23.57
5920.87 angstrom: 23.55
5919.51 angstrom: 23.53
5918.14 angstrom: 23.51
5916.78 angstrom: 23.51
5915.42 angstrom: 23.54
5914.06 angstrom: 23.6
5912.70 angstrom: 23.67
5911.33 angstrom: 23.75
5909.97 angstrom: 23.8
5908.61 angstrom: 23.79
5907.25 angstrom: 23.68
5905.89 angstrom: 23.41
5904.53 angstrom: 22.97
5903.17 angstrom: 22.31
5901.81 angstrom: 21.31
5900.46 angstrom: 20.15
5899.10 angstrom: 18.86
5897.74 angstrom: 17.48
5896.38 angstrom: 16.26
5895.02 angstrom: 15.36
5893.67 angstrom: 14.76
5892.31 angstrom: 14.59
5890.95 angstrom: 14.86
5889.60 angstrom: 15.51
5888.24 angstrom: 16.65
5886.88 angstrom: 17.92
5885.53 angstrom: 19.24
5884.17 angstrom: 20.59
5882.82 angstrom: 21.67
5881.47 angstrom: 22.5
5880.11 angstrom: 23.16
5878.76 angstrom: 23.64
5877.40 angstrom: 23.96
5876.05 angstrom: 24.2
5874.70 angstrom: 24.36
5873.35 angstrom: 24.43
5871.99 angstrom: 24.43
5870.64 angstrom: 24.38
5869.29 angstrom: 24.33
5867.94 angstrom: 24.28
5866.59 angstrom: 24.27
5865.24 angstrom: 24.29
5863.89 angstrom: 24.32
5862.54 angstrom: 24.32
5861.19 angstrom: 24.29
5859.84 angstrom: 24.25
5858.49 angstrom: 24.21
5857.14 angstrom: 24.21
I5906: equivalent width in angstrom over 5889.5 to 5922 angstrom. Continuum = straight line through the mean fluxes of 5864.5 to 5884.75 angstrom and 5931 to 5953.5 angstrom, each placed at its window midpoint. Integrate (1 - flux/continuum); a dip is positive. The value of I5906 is 4.0 angstrom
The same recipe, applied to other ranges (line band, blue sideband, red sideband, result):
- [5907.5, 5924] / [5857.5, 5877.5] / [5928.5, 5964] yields 0.34 angstrom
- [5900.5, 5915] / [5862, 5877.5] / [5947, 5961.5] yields 0.65 angstrom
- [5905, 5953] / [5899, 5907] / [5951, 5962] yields -1.85 angstrom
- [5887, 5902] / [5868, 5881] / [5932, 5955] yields 4.53 angstrom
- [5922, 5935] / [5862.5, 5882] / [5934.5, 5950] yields 0.21 angstrom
